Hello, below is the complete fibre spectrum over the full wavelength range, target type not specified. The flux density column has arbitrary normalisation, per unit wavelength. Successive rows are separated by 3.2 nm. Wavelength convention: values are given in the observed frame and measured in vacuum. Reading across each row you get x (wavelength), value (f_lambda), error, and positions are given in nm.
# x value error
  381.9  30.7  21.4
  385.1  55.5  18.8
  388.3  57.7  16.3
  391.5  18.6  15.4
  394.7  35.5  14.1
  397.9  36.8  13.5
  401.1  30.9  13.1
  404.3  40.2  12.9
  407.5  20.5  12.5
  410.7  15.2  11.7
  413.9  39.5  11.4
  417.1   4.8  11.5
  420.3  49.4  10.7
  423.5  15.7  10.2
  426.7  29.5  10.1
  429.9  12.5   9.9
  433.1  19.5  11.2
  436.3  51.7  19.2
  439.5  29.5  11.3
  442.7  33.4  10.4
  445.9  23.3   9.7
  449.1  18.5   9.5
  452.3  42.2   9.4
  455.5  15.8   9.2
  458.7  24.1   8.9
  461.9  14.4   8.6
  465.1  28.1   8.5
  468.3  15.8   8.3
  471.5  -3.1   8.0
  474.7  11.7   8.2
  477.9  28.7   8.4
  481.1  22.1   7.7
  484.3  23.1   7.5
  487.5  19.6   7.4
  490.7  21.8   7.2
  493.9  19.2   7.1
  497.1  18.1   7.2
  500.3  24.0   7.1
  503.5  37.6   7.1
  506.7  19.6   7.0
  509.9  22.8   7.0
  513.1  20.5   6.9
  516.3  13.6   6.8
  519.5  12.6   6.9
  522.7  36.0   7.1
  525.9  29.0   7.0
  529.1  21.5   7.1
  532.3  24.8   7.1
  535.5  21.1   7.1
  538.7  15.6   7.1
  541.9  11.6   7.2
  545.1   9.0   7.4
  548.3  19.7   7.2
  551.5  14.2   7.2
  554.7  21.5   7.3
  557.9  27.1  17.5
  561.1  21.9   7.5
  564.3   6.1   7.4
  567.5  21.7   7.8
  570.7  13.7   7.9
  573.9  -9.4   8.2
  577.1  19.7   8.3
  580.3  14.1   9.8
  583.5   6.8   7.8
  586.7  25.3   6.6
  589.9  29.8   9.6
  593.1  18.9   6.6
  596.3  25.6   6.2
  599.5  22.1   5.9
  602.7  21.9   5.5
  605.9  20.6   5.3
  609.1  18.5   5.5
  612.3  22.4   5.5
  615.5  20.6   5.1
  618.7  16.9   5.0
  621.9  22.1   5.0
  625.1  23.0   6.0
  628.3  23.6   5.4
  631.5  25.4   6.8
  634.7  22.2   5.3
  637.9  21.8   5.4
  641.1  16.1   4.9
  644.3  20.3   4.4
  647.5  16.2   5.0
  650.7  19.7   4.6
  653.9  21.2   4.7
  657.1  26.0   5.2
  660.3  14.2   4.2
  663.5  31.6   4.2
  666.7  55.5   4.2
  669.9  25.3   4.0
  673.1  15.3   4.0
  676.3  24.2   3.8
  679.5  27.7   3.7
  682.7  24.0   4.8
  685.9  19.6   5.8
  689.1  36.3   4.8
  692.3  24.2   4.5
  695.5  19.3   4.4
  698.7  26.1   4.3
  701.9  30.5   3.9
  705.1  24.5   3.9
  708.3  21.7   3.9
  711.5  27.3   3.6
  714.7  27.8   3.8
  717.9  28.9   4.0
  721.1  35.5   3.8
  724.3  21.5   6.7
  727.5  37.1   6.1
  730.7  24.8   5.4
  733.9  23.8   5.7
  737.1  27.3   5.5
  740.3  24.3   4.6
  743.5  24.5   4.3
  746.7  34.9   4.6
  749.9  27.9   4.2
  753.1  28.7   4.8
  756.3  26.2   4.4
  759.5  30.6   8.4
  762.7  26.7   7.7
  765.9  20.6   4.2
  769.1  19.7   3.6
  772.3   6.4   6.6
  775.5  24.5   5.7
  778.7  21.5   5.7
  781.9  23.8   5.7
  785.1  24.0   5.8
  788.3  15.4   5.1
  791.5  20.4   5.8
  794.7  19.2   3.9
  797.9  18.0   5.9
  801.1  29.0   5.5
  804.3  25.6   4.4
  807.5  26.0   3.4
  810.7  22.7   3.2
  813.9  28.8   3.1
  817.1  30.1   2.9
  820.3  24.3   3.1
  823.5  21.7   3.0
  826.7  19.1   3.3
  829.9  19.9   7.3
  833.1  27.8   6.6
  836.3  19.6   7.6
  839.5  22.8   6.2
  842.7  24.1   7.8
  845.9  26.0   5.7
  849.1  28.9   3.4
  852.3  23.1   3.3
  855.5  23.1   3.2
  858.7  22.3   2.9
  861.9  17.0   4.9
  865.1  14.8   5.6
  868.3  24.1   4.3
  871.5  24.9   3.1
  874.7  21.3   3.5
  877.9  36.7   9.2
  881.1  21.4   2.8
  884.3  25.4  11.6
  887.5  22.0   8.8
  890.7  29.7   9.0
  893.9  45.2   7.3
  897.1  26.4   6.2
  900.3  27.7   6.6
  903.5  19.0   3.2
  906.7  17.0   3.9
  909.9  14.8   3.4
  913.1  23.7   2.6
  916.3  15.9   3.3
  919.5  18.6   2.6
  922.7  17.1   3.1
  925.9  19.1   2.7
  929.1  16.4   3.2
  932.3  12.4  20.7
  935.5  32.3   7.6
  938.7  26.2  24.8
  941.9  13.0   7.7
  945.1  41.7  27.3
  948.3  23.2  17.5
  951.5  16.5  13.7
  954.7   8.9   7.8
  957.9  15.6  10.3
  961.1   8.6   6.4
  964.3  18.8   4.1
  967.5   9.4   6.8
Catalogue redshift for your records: 0.784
